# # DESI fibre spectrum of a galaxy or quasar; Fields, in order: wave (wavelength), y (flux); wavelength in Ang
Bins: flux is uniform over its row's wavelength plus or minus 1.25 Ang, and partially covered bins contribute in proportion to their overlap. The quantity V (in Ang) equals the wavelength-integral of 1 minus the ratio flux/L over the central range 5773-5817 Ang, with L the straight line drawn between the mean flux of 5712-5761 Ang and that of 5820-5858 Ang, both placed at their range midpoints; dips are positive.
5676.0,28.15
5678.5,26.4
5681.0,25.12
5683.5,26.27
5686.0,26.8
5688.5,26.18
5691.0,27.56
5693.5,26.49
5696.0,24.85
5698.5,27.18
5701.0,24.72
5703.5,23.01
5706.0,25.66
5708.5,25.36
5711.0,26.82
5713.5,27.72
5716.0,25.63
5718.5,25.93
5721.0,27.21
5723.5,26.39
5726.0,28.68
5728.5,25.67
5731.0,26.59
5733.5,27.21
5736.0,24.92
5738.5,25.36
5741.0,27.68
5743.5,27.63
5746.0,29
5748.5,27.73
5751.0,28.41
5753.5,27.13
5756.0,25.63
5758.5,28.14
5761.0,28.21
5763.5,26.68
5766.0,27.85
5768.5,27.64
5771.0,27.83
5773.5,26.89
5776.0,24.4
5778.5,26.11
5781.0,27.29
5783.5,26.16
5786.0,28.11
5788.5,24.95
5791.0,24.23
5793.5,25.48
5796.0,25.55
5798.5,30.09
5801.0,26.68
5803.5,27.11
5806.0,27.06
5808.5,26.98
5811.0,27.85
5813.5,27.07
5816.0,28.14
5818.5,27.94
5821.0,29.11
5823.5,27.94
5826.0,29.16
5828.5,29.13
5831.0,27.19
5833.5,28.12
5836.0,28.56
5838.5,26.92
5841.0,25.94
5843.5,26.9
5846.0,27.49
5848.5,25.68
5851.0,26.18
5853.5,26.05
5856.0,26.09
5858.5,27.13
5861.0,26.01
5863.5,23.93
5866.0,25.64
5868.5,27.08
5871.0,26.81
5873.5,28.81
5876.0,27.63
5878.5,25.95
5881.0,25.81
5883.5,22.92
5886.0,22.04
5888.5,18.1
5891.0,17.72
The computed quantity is 0.9 Ang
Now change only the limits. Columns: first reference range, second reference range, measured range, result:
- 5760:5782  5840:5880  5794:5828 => -1.3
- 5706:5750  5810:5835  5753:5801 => 1.3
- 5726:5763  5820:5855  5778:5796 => 0.8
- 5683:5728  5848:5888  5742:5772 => -1.8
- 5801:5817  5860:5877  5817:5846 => -0.9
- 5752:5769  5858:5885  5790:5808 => 0.2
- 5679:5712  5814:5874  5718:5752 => -1.1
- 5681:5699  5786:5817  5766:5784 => 0.0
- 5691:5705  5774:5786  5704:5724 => -0.5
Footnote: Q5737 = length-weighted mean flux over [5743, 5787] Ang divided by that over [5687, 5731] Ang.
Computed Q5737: 1.04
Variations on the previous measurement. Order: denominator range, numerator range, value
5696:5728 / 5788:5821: 1.03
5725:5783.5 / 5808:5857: 1.01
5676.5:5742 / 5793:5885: 1.03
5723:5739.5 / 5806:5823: 1.05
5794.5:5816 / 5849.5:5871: 0.95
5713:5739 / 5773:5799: 0.99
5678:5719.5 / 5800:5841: 1.07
